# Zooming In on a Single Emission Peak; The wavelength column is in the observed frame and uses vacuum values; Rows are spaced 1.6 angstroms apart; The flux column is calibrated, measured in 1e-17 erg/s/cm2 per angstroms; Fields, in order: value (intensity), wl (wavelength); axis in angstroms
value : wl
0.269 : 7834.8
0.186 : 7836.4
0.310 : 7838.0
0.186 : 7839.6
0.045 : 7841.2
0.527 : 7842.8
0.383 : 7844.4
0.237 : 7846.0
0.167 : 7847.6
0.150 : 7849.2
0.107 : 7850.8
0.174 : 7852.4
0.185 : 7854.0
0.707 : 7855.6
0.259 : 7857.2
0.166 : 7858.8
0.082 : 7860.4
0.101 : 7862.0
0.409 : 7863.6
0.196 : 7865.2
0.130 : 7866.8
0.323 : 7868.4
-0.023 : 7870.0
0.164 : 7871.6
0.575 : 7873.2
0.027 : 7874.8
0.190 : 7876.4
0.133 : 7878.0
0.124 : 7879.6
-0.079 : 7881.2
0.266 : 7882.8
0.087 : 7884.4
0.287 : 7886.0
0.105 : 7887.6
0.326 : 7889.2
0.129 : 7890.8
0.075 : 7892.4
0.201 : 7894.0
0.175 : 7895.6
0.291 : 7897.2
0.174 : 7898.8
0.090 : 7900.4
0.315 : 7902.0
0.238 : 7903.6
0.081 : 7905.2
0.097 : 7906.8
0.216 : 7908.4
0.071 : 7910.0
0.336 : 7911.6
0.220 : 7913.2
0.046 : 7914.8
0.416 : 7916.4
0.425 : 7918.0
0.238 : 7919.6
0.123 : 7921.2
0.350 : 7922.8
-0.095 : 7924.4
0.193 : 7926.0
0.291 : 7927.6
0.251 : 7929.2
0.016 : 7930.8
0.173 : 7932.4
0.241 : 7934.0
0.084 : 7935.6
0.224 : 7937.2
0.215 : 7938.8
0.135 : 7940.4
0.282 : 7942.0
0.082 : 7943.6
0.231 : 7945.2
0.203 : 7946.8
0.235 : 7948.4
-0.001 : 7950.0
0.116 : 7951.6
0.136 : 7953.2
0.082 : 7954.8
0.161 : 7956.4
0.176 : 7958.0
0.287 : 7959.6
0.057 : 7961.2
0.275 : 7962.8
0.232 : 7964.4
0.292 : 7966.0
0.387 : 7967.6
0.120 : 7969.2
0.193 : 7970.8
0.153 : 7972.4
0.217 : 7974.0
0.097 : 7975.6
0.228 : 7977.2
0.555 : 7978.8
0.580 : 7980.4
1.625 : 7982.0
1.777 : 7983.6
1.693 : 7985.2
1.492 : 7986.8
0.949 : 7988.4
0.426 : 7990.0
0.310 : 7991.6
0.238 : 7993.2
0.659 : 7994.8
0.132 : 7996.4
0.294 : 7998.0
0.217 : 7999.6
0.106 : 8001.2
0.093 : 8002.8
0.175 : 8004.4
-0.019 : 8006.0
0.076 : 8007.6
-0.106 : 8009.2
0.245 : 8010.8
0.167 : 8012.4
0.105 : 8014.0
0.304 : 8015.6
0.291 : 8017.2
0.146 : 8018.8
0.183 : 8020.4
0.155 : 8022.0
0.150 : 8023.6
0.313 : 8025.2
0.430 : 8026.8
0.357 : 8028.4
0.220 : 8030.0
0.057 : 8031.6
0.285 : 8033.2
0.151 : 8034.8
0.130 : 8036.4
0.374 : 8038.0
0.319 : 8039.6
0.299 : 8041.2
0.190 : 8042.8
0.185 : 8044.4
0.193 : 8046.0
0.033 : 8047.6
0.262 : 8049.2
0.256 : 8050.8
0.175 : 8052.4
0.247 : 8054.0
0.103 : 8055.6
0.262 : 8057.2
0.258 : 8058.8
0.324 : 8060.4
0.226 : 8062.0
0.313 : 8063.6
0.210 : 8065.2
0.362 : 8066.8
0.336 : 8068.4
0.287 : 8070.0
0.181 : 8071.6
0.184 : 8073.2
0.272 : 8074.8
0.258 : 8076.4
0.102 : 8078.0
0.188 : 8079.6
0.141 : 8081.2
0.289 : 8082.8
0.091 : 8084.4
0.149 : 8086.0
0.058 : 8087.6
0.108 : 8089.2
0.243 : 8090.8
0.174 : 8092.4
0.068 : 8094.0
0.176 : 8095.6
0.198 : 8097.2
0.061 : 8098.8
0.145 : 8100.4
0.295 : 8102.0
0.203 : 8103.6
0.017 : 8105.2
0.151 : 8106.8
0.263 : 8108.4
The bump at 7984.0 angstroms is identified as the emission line H-gamma 4340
